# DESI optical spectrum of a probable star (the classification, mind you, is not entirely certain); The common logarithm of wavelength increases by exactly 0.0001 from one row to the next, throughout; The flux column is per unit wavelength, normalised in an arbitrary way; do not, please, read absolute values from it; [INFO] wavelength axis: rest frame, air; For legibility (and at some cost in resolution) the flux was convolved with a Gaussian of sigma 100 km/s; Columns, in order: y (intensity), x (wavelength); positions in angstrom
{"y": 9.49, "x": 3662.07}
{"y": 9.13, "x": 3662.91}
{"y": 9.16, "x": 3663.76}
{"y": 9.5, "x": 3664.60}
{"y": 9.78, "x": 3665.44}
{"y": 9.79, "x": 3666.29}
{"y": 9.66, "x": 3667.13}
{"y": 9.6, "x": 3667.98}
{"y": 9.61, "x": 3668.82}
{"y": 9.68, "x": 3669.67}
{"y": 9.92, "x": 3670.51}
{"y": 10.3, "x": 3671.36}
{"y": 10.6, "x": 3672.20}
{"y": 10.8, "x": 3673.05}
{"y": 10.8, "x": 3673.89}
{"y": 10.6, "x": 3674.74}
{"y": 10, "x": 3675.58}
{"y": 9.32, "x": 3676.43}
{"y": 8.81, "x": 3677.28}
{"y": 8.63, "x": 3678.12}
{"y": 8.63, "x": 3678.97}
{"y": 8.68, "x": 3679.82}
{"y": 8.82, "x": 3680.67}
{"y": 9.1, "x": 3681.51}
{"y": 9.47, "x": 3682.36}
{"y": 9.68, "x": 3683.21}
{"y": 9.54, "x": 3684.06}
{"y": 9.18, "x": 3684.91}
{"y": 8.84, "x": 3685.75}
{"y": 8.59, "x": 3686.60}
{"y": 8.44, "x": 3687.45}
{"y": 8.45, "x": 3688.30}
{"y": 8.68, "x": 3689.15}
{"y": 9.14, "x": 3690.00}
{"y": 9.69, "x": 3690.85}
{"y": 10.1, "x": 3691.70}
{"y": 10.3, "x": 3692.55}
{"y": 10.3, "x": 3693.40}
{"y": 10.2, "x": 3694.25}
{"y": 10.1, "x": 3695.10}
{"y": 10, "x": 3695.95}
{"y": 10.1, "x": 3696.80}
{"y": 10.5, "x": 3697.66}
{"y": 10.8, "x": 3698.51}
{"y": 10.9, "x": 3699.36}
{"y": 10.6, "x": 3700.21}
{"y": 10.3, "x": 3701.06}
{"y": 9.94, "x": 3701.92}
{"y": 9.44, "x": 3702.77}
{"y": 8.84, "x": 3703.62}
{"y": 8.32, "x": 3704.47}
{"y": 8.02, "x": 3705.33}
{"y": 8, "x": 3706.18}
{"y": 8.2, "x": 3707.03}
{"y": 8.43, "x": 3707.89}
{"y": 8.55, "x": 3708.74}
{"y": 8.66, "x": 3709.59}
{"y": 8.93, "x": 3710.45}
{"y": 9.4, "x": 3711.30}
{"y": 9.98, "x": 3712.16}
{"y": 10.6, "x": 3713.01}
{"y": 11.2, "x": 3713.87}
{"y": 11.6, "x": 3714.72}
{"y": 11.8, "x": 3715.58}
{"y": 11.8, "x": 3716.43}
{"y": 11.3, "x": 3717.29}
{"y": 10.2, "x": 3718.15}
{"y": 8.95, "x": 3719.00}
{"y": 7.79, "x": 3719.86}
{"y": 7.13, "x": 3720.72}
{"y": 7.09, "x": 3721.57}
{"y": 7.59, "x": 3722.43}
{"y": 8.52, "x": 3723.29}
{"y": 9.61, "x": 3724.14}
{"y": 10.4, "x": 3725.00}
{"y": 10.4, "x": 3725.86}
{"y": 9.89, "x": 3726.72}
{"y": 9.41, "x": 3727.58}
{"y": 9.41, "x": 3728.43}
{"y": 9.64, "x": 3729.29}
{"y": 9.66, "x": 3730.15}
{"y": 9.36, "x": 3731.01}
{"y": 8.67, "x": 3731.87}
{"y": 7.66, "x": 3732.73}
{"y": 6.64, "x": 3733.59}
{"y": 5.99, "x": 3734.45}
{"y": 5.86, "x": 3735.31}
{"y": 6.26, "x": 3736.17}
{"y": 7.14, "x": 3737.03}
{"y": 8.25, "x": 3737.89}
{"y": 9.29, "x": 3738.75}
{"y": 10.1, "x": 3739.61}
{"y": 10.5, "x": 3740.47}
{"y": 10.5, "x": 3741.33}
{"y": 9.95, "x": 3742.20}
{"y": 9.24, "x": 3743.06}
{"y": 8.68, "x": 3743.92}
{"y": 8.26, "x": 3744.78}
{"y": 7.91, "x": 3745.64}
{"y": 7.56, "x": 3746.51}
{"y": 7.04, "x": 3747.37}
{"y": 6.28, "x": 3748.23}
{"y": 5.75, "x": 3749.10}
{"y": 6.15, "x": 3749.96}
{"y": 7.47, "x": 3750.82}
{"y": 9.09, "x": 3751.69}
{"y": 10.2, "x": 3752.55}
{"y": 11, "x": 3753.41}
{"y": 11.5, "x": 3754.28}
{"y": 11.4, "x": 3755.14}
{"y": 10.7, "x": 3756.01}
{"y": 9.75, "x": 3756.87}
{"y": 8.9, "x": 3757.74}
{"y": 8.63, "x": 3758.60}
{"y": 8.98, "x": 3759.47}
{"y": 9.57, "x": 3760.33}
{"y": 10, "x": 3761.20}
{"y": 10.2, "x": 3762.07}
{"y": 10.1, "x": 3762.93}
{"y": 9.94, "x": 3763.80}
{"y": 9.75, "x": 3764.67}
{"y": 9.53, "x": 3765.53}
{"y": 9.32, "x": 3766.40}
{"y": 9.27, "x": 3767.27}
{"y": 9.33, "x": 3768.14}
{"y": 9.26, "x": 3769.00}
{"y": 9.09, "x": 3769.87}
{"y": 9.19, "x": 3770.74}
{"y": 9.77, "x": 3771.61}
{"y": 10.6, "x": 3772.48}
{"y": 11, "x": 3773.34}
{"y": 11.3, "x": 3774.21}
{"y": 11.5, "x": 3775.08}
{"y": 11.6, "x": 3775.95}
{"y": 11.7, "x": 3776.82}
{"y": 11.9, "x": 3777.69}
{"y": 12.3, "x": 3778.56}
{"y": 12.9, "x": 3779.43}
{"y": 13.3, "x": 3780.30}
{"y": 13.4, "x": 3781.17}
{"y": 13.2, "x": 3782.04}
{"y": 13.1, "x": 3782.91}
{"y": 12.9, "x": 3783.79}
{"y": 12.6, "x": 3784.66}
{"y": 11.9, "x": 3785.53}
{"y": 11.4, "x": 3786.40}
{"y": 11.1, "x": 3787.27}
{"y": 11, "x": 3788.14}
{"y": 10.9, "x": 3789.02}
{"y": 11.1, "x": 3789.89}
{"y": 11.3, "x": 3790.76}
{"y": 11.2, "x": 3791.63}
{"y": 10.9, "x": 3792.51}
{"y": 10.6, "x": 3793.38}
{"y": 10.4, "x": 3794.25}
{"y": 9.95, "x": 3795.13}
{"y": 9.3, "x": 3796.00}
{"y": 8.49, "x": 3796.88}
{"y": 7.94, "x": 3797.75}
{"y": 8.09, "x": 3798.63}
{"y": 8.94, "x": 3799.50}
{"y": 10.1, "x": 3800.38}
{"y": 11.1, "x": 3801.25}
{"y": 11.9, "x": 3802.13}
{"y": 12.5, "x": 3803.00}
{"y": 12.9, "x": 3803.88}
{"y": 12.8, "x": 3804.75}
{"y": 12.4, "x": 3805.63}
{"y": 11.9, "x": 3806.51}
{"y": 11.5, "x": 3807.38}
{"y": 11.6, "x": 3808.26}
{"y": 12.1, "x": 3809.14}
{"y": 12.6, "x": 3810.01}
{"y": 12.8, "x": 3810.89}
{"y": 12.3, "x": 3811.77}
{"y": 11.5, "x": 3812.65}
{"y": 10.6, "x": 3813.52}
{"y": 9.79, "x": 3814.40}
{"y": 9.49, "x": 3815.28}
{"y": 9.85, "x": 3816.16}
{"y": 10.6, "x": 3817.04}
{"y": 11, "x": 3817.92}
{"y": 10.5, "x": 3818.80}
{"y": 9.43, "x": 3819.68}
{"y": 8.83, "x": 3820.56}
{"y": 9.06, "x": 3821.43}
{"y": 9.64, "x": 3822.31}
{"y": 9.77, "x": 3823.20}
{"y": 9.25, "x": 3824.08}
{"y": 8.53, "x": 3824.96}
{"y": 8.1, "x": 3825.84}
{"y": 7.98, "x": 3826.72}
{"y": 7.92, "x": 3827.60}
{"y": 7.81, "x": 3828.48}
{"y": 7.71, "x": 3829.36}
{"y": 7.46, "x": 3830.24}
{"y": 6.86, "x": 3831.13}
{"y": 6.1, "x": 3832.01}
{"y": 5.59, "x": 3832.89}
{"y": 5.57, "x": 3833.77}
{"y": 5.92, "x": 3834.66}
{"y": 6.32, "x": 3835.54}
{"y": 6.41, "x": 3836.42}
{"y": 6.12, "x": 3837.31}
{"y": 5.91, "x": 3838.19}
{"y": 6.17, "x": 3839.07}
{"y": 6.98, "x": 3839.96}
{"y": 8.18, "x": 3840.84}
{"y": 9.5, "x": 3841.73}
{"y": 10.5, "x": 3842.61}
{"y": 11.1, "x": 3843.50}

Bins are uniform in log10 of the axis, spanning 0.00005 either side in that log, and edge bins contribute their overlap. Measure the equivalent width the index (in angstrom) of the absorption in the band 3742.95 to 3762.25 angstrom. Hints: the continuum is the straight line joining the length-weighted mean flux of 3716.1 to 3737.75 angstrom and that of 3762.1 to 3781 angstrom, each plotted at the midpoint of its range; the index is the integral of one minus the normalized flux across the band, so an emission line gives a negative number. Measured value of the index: 1.9 angstrom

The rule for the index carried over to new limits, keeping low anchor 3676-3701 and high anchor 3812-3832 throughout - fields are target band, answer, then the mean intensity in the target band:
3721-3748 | 2.3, 8.57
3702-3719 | -0.3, 9.64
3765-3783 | -3.4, 11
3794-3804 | -0.9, 10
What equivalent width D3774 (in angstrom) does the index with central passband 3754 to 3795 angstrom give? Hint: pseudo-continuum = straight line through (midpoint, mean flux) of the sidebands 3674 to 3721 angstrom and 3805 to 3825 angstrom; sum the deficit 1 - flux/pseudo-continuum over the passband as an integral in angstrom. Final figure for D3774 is -2.1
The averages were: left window 9.53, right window 10.7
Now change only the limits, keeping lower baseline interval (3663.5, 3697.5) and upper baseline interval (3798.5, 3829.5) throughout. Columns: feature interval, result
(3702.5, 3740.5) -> 3.3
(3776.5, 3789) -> -2.5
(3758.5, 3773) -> 0.7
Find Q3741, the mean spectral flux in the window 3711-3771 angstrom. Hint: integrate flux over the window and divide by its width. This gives 9.12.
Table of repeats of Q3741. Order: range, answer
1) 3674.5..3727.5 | 9.46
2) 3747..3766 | 9.19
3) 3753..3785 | 10.8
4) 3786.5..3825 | 10.7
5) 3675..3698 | 9.39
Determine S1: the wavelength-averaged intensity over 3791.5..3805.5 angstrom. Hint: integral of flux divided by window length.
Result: 10.5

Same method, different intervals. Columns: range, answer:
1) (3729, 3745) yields 8.5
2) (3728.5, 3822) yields 10.1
